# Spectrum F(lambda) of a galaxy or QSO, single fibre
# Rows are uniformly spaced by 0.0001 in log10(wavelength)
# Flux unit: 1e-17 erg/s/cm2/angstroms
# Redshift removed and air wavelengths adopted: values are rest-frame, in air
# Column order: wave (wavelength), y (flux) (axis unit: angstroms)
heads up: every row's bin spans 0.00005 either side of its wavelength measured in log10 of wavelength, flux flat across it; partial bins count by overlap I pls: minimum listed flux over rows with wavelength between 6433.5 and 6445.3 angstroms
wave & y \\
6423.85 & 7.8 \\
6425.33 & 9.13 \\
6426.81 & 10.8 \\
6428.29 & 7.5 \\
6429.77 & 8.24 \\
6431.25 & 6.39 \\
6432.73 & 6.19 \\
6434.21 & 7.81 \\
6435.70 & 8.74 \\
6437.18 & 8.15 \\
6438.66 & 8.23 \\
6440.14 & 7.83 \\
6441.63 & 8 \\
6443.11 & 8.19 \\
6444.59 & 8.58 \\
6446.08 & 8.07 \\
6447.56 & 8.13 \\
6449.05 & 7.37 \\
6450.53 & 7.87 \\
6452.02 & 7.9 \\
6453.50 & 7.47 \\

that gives 7.81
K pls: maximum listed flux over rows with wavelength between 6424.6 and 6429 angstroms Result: 10.8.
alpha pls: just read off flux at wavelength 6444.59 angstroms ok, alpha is 8.58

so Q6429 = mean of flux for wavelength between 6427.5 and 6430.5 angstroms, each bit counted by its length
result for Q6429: 7.92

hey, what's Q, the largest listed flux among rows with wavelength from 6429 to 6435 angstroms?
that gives 8.24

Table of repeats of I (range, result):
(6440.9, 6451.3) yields 7.37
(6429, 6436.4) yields 6.19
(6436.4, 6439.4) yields 8.15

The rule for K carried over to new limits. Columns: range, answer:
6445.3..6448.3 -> 8.13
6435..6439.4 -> 8.74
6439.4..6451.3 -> 8.58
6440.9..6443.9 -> 8.19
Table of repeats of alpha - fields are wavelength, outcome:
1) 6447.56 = 8.13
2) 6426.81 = 10.8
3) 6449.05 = 7.37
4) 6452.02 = 7.9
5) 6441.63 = 8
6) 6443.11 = 8.19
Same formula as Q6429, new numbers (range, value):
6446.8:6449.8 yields 7.76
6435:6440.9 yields 8.23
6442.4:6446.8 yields 8.28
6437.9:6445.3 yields 8.17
